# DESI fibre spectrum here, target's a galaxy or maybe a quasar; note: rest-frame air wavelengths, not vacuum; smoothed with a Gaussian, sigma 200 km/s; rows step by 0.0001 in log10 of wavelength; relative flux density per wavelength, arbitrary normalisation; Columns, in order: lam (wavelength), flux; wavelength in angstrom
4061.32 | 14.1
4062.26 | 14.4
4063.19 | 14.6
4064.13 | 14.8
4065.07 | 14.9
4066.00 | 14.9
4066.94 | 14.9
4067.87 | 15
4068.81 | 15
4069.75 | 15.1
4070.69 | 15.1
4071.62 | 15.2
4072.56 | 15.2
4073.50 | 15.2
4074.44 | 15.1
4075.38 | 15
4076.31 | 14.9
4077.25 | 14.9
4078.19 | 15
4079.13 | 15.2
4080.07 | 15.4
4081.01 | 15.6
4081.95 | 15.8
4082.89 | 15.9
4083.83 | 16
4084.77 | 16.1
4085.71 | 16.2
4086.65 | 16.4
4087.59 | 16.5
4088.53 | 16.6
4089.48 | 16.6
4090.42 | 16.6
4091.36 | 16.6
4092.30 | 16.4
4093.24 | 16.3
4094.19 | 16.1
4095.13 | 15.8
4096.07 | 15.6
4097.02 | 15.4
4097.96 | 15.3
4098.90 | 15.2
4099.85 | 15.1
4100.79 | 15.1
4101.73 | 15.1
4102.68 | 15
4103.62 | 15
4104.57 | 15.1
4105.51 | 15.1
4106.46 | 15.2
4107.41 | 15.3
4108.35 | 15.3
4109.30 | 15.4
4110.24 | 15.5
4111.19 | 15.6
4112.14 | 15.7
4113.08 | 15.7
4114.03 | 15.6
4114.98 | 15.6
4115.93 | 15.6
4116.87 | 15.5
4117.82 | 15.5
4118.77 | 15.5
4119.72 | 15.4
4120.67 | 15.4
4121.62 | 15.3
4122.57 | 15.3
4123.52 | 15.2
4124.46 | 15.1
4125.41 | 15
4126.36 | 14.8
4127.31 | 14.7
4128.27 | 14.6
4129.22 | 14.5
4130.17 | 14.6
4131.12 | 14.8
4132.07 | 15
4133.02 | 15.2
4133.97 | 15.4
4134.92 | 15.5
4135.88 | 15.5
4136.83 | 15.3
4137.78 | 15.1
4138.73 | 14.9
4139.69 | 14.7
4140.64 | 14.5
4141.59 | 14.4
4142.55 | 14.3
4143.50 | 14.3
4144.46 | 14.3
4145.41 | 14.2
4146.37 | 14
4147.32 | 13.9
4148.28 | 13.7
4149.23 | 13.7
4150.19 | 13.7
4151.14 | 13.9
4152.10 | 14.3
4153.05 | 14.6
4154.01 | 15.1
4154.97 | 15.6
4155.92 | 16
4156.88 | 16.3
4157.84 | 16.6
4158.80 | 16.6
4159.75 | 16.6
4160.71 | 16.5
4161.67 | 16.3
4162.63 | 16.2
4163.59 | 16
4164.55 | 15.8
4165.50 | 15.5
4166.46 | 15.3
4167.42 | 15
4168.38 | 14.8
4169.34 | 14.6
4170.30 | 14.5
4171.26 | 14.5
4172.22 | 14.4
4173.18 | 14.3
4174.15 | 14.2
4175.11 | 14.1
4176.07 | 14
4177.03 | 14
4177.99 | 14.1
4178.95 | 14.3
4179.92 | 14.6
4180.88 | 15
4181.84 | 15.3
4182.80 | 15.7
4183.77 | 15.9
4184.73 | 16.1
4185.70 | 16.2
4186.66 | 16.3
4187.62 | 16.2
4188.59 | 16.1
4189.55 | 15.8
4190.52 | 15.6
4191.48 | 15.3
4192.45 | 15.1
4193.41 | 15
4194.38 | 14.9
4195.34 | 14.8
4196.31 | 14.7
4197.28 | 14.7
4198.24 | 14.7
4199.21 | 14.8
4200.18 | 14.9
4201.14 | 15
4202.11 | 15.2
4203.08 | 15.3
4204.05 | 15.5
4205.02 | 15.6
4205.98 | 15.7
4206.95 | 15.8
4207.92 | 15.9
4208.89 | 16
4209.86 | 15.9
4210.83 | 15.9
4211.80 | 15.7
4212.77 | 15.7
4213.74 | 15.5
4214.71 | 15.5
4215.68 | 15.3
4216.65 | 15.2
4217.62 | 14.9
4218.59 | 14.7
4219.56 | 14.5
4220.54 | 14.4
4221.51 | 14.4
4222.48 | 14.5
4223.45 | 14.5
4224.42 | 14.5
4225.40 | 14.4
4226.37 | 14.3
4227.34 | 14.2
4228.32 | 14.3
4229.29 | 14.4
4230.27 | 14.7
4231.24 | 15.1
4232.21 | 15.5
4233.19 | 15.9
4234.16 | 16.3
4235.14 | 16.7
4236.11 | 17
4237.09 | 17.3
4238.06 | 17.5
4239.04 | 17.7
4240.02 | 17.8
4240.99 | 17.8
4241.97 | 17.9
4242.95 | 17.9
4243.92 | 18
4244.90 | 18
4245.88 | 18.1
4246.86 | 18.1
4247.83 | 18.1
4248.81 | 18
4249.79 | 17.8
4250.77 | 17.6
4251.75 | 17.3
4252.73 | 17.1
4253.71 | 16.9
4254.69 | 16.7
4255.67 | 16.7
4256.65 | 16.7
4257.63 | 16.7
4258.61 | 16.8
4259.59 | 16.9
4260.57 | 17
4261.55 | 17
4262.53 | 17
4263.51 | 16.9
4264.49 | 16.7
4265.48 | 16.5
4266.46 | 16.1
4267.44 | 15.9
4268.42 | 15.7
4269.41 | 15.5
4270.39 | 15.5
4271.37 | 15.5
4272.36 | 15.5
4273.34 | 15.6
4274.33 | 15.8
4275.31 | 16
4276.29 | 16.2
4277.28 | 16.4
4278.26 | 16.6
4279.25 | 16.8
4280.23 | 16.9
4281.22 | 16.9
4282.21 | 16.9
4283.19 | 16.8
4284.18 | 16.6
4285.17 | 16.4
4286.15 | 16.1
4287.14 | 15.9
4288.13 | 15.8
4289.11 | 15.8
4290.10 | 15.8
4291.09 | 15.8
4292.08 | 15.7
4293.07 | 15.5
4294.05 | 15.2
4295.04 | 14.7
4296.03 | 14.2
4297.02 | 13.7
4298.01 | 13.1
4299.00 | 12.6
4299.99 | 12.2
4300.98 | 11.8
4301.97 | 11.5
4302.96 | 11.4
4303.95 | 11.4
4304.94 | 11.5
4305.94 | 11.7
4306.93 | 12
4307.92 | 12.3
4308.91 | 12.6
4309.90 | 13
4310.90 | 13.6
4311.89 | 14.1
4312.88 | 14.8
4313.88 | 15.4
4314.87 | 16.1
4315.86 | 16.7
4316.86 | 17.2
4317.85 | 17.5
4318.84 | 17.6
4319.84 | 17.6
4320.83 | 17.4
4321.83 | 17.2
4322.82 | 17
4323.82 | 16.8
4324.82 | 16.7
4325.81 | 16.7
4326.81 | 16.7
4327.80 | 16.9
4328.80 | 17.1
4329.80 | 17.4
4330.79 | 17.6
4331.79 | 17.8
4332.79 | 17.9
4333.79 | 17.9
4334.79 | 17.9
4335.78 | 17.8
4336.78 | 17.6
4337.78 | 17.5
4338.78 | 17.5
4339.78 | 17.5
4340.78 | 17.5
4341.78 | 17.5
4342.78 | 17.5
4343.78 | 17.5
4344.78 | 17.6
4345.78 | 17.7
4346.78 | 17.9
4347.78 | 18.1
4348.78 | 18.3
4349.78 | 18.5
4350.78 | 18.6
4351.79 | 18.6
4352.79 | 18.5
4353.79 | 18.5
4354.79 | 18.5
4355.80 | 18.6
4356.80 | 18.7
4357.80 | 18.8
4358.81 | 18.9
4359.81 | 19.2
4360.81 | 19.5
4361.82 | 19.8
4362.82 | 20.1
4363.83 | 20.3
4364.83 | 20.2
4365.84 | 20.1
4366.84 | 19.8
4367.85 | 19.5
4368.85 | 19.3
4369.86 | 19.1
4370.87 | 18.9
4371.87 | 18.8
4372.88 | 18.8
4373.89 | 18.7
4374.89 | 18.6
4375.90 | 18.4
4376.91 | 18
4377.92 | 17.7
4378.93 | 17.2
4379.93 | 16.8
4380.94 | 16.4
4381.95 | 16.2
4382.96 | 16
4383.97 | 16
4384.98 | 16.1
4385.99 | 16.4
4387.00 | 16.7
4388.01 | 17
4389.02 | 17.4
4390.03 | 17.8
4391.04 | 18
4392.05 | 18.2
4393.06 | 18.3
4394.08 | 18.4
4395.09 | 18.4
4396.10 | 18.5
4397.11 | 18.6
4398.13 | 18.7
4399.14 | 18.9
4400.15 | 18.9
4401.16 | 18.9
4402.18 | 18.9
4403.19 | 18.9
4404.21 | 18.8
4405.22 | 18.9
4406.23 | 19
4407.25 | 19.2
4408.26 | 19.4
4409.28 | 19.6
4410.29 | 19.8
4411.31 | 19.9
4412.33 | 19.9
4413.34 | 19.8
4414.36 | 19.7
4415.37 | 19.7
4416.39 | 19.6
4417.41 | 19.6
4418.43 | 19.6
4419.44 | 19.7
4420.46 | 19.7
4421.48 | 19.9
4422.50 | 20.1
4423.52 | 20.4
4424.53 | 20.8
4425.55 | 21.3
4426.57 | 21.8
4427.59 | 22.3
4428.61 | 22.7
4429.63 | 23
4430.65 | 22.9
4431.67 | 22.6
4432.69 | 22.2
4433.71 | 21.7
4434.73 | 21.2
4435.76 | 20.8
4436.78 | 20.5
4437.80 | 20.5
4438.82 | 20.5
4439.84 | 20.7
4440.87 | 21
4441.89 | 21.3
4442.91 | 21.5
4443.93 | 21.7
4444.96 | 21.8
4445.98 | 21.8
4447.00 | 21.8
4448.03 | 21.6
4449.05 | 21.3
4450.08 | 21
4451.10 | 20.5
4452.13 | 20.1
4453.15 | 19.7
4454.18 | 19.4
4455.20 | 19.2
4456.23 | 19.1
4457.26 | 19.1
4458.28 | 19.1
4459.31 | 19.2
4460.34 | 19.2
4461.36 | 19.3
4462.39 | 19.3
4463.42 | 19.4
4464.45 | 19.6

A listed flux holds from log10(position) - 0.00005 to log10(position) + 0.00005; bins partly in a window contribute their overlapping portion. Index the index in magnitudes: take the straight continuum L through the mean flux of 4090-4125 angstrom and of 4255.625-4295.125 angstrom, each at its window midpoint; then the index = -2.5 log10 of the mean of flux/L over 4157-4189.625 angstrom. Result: 0.03 mag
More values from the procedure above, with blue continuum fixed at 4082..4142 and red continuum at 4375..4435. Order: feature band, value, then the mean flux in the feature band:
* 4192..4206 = 0.10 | 15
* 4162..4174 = 0.08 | 15.1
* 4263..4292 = 0.09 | 16.2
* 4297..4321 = 0.28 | 13.9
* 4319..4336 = 0.05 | 17.3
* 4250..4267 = 0.03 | 16.9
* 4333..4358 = 0.02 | 18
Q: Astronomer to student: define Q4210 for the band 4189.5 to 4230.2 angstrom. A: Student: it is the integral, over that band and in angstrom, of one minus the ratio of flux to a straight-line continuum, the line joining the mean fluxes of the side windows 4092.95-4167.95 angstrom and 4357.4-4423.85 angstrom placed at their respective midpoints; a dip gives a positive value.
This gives 3.0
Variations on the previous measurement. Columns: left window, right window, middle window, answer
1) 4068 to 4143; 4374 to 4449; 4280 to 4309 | 5.9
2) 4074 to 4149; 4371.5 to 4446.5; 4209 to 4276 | 3.6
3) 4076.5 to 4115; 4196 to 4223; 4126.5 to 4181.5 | 1.9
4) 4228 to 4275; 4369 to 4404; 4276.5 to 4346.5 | 5.9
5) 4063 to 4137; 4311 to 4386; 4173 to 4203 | 2.2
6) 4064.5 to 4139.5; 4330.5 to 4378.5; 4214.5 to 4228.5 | 1.8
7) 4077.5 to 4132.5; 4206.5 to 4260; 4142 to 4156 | 1.3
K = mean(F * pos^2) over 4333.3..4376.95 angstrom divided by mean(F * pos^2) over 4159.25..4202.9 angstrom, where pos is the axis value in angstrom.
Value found 1.3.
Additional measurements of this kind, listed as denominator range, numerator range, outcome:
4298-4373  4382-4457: 1.21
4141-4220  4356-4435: 1.40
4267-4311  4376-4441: 1.39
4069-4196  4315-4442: 1.38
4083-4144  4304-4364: 1.23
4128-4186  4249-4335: 1.12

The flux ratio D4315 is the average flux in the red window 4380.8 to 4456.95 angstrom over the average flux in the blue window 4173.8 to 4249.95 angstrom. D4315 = 1.26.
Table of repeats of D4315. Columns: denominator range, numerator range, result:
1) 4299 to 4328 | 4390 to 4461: 1.37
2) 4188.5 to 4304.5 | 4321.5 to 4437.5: 1.19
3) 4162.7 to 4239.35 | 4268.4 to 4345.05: 1.03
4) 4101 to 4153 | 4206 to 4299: 1.08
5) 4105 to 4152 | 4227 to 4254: 1.13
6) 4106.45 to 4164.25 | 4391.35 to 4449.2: 1.34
